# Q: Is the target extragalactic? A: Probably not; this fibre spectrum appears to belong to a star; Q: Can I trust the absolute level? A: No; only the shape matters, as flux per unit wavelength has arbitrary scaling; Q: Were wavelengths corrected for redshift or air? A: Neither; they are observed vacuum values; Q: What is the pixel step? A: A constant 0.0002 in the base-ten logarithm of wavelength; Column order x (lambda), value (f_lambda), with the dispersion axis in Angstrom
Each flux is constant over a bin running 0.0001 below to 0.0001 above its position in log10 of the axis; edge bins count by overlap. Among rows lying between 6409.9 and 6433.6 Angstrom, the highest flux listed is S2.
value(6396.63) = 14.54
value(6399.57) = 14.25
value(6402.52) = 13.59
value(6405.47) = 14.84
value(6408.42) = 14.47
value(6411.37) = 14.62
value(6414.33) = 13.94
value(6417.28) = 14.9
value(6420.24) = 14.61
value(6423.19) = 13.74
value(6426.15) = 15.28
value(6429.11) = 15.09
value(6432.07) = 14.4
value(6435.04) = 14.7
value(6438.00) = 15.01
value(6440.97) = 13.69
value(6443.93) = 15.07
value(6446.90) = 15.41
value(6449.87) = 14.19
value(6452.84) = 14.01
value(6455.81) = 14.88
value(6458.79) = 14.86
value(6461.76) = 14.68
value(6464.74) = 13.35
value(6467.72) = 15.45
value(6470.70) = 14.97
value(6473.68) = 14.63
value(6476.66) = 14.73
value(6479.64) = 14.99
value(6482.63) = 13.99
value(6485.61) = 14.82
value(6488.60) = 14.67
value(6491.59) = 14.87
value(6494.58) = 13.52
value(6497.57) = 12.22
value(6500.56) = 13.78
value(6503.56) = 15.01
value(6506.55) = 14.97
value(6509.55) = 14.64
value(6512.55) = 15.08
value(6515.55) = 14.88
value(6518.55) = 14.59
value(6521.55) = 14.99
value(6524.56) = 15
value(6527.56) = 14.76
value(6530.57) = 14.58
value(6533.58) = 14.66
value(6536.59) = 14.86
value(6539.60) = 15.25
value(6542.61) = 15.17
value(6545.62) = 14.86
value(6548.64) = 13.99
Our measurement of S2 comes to 15.28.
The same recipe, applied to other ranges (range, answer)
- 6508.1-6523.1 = 15.08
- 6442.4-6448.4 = 15.41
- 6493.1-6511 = 15.01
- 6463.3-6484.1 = 15.45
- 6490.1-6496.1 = 14.87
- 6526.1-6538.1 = 14.86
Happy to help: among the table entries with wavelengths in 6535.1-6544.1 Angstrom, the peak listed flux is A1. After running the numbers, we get 15.25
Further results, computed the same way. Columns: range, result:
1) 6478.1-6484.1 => 14.99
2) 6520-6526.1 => 15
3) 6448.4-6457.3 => 14.88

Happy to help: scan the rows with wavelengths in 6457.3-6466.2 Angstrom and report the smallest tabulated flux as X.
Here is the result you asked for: 13.35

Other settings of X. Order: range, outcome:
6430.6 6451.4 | 13.69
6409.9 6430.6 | 13.74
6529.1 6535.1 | 14.58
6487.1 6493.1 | 14.67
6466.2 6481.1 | 14.63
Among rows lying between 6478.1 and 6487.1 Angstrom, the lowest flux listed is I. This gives 13.99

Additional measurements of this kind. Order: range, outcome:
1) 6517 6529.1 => 14.59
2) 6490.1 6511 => 12.22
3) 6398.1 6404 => 13.59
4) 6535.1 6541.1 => 14.86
